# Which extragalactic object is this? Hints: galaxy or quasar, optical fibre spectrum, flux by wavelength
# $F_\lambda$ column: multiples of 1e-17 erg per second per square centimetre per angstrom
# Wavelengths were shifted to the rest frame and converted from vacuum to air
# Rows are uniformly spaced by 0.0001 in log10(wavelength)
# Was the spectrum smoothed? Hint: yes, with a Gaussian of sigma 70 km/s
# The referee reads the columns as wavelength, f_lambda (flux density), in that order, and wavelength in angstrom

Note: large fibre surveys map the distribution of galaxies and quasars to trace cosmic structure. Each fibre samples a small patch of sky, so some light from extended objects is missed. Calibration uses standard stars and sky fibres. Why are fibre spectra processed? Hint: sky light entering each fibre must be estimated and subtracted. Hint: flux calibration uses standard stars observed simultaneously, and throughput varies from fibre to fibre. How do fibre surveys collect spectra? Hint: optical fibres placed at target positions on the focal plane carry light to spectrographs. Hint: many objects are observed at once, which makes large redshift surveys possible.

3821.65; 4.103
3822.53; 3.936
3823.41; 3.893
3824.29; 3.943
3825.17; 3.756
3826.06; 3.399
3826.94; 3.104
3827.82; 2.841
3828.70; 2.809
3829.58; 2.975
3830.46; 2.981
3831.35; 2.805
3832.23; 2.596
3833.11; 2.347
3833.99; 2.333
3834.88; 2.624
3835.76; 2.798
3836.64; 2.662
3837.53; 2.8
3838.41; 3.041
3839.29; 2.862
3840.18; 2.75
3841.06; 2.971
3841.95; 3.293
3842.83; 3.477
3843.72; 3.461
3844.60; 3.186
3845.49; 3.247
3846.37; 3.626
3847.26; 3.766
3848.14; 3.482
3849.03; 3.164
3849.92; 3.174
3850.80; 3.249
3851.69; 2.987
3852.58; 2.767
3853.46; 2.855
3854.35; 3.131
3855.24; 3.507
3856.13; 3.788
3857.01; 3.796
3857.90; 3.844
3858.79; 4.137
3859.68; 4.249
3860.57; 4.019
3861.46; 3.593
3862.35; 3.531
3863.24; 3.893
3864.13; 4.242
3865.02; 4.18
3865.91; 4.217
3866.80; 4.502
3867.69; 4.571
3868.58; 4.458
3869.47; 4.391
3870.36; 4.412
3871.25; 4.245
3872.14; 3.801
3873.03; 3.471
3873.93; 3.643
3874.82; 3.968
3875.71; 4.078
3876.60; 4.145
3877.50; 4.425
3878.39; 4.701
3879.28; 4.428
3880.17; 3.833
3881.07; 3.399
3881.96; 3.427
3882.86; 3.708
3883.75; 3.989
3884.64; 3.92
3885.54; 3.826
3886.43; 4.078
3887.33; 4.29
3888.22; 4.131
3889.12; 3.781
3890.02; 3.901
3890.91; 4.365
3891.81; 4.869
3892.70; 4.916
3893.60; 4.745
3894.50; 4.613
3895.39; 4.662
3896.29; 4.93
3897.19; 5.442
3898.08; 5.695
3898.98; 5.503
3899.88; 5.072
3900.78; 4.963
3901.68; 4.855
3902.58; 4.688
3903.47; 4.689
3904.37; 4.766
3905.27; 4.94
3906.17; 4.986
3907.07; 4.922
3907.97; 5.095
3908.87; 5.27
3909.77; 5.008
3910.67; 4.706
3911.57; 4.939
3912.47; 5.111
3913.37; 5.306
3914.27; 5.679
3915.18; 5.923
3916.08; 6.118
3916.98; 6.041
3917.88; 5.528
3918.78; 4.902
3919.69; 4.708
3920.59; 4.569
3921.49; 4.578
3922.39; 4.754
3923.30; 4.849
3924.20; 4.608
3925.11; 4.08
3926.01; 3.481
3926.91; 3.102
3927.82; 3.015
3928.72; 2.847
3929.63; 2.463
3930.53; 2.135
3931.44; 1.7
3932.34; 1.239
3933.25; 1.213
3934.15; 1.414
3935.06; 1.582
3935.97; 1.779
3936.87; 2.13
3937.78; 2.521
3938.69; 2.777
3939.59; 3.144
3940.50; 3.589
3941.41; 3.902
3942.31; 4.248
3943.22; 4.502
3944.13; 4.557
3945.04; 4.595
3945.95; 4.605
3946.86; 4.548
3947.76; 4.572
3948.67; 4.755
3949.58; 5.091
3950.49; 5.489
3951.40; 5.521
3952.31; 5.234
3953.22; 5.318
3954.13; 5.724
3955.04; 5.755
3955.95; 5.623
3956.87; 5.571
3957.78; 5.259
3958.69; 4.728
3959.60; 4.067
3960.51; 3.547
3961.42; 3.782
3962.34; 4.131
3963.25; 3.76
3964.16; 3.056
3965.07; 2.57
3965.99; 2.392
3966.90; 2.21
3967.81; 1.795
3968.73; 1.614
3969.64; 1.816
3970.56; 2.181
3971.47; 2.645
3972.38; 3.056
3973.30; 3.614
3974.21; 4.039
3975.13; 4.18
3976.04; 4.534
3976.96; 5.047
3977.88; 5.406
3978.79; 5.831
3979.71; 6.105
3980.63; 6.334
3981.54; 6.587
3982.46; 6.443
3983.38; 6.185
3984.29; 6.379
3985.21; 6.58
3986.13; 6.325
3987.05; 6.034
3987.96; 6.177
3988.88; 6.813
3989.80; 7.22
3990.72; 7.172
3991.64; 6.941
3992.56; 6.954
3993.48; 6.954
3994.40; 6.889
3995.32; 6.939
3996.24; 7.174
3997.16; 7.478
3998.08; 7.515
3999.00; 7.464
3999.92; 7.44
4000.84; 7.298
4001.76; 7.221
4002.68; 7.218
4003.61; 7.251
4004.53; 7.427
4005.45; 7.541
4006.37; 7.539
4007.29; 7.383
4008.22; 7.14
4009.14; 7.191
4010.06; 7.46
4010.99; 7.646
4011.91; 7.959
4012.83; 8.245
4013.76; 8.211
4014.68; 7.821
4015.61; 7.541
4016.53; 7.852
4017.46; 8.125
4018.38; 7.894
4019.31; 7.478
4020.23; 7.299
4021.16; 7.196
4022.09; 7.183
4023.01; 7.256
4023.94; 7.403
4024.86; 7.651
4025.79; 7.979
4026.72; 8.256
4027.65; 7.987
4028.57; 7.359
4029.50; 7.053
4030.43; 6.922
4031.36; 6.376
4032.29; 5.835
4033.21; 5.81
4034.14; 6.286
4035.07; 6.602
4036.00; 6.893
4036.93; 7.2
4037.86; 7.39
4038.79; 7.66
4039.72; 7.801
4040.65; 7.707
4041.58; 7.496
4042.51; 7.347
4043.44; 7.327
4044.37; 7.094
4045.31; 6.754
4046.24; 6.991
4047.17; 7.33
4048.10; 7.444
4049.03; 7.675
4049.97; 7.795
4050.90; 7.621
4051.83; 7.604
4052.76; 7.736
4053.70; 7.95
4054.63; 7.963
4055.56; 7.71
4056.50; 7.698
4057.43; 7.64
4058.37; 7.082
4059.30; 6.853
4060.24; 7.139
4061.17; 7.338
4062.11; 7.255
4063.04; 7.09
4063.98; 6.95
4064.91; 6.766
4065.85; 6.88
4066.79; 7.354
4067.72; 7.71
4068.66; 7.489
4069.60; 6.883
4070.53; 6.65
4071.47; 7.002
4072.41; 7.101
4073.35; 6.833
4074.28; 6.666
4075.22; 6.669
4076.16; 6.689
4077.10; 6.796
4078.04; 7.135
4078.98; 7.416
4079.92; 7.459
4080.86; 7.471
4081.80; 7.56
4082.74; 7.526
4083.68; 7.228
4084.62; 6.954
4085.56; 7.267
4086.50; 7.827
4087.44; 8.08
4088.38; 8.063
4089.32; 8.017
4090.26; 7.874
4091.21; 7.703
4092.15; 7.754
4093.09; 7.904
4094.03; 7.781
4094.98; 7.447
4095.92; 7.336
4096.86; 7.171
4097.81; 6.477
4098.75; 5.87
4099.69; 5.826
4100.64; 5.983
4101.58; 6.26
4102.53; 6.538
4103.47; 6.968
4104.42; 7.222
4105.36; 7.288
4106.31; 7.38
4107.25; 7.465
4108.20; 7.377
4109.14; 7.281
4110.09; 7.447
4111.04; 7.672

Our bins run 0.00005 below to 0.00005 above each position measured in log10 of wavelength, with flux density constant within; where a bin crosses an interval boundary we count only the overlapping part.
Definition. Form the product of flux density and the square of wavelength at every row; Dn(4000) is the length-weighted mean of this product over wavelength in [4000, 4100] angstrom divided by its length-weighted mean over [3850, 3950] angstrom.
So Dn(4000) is 1.9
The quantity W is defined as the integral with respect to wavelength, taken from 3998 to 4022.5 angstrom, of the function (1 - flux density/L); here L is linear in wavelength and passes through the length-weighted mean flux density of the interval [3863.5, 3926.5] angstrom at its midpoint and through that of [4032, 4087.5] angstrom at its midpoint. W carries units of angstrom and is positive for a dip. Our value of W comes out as -4.2 angstrom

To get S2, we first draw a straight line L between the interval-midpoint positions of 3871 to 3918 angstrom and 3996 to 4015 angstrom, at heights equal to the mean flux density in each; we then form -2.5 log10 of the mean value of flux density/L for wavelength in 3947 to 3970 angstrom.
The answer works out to 0.44 mag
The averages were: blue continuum 4.63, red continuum 7.51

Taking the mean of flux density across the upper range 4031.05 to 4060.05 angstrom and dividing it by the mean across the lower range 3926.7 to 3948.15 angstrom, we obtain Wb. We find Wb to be 2.4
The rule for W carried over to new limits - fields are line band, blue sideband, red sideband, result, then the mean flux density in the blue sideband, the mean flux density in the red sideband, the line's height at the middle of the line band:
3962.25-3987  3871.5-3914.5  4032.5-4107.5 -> 6.5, 4.53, 7.22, 5.77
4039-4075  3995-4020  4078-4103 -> 0.3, 7.54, 7.26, 7.37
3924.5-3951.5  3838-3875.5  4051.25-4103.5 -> 9.0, 3.65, 7.22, 4.96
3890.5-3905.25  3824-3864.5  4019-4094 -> -2.2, 3.25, 7.31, 4.28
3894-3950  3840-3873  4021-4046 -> 7.8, 3.68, 7.18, 4.97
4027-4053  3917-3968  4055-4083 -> -3.2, 3.84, 7.16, 6.4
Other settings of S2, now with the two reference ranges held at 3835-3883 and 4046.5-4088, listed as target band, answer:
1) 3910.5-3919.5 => -0.17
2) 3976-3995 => -0.09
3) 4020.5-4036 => -0.07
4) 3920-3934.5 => 0.46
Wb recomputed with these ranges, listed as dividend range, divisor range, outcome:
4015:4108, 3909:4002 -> 1.55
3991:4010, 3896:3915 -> 1.43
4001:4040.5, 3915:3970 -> 1.92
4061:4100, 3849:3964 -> 1.72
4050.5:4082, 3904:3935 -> 1.72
